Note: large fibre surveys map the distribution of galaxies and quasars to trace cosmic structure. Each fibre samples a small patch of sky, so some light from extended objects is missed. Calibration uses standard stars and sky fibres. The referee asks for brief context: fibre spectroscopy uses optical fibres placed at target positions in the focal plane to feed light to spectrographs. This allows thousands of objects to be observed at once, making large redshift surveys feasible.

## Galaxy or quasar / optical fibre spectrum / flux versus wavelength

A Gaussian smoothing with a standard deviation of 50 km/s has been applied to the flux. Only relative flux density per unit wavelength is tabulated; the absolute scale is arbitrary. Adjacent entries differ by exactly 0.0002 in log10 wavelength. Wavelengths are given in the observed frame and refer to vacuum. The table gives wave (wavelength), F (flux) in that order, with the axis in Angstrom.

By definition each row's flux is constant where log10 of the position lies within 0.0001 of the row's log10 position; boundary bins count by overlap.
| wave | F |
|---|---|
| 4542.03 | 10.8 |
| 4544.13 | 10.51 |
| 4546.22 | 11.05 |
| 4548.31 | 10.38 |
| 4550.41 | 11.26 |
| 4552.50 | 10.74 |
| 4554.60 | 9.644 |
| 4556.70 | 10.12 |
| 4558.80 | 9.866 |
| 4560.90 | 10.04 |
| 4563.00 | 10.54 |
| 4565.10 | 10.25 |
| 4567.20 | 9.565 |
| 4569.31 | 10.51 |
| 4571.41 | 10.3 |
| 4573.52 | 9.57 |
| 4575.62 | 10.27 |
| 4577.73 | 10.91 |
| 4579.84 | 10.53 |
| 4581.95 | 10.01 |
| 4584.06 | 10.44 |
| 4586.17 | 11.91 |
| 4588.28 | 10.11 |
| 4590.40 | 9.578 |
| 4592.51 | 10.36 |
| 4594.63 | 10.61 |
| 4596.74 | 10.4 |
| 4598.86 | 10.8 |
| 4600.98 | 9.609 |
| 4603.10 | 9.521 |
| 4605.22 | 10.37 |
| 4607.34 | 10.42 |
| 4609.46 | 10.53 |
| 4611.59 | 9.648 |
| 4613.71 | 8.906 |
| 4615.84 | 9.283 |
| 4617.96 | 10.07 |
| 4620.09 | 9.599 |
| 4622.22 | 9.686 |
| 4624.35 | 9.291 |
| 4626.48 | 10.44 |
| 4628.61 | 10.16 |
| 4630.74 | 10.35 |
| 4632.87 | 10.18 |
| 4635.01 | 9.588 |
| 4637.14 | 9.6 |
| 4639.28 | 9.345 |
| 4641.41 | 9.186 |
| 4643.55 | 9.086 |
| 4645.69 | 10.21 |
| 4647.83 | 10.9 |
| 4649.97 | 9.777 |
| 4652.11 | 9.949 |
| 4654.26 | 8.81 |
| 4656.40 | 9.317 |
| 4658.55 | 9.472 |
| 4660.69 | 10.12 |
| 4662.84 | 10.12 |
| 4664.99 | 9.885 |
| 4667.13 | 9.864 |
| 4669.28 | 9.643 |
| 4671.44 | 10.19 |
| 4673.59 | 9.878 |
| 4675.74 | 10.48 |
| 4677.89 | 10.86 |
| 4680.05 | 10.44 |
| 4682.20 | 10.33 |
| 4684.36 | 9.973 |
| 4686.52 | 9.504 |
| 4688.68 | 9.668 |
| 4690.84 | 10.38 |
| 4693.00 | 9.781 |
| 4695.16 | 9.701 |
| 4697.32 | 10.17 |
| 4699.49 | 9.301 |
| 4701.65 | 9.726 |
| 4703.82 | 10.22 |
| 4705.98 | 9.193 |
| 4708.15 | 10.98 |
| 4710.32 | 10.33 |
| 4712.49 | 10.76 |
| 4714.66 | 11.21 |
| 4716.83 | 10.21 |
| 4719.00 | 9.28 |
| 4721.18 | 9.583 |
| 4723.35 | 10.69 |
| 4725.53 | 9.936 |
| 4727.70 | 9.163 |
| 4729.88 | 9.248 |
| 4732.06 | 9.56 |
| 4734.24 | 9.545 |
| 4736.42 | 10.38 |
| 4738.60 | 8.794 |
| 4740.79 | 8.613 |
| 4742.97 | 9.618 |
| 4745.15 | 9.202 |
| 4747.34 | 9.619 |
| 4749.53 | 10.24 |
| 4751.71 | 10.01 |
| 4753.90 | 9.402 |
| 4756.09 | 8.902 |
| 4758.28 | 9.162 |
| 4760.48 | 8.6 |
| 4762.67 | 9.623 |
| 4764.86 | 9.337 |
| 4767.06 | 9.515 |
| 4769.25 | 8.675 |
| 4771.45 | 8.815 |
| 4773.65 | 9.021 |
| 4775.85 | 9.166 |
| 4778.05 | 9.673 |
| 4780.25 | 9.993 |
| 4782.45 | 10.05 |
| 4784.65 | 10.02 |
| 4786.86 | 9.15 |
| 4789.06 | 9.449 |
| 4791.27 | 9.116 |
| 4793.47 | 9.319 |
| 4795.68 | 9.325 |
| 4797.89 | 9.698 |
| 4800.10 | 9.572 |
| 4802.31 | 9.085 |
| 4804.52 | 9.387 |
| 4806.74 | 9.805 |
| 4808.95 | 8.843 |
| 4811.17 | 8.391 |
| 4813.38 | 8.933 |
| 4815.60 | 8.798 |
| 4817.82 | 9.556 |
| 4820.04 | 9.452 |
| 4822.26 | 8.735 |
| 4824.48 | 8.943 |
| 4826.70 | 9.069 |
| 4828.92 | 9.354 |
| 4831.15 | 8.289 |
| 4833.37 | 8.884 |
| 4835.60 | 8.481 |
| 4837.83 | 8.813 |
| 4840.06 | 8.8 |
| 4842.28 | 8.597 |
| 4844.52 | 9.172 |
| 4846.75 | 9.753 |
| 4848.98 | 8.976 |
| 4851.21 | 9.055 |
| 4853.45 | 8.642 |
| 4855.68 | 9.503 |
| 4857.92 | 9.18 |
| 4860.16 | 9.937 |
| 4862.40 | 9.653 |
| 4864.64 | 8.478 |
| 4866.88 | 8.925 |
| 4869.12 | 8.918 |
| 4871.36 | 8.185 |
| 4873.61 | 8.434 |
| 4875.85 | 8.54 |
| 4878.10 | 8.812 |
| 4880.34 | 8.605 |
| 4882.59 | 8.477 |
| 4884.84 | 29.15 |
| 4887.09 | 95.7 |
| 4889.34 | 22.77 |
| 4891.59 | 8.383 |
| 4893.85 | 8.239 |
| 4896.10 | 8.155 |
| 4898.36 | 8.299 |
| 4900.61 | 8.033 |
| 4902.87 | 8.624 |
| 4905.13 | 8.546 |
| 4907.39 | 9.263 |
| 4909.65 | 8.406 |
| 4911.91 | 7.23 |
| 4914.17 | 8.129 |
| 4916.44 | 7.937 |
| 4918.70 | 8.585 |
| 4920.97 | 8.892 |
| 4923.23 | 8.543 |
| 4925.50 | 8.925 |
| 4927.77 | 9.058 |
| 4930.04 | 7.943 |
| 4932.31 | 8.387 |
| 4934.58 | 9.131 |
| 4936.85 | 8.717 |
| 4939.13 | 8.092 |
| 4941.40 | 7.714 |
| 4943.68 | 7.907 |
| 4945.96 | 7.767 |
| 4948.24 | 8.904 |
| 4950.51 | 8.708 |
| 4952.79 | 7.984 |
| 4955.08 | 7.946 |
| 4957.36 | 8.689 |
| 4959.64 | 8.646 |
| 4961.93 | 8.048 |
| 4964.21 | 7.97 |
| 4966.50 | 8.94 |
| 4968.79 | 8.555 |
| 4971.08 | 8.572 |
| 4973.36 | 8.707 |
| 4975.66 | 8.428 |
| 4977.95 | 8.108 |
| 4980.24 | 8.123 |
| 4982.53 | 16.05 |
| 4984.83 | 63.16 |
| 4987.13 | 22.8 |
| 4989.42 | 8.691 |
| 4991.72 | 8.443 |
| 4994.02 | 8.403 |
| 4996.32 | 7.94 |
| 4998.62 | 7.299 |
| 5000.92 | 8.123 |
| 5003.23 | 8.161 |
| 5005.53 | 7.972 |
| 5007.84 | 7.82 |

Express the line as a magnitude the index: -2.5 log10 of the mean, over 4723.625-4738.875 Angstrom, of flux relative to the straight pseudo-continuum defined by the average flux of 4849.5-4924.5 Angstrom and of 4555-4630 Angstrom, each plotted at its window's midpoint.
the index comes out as 0.16 mag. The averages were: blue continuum 10.1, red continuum 12.3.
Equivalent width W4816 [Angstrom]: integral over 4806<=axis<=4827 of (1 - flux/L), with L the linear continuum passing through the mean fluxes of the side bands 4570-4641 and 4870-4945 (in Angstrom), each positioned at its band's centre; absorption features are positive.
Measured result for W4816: 4.5 Angstrom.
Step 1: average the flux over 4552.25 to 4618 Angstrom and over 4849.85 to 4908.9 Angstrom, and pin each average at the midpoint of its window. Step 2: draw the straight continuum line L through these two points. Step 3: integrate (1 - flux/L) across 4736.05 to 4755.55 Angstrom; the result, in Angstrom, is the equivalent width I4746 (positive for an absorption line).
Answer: 4.0 Angstrom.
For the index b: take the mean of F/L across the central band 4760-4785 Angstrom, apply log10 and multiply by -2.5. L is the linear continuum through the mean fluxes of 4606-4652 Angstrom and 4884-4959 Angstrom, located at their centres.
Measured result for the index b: 0.162 mag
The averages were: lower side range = 9.83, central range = 9.38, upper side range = 12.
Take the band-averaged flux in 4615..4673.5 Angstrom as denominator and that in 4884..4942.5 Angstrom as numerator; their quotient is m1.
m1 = 1.33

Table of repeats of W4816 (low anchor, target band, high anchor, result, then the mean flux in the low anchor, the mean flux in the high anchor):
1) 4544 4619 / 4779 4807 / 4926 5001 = 2.57 Angstrom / 10.2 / 10.7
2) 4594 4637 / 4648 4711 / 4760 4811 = -1.40 Angstrom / 9.96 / 9.35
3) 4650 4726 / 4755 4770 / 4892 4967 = 0.58 Angstrom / 10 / 8.37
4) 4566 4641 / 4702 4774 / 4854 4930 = 9.35 Angstrom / 10.1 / 12.2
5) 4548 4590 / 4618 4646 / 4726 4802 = 0.80 Angstrom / 10.3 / 9.4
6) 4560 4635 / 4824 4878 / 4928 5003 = 8.05 Angstrom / 10.1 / 10.7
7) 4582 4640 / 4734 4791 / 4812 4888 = 9.10 Angstrom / 10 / 11.9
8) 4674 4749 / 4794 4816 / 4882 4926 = 5.41 Angstrom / 9.9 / 14.6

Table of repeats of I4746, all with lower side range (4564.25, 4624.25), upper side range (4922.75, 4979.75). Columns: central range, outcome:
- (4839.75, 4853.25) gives -0.2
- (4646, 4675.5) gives -0.2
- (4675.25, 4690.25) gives -0.7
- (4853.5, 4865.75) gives -0.6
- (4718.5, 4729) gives -0.3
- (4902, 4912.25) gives 0.1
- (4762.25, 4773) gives 0.2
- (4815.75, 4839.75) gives 0.2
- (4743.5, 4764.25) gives -0.1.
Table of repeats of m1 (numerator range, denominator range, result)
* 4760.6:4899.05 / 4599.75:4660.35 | 1.13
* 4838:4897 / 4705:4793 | 1.40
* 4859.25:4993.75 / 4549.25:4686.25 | 1.18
